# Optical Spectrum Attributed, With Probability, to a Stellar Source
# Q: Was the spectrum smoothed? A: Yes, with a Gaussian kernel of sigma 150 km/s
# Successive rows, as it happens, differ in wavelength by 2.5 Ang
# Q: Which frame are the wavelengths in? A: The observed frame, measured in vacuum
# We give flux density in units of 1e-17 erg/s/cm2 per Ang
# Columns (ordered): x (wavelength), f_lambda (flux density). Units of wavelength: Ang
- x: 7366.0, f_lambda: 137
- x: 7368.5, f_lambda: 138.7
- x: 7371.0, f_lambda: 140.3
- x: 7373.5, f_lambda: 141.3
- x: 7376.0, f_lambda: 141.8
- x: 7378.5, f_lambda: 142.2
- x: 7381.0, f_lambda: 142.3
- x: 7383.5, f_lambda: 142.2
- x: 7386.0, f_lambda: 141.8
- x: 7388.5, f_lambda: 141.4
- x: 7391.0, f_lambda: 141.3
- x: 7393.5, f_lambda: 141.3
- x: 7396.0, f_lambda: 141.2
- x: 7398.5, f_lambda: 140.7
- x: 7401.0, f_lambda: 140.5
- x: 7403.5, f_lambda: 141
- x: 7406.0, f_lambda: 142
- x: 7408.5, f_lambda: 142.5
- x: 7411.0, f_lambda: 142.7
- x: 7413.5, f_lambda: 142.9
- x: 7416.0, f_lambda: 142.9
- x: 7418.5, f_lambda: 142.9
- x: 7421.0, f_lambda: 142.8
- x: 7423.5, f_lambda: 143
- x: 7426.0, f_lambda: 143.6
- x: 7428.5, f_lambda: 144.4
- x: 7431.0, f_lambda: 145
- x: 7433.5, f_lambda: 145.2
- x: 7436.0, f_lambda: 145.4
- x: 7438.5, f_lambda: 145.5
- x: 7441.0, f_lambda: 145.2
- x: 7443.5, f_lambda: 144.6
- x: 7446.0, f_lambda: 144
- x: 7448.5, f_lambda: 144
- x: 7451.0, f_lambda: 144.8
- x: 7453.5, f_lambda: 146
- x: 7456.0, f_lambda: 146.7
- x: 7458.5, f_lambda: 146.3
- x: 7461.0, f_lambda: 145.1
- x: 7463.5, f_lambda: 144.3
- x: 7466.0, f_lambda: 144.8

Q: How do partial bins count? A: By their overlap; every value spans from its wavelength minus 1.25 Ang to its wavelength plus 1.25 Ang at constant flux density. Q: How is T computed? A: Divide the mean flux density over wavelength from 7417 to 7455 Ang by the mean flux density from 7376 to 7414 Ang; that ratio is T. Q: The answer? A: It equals 1.02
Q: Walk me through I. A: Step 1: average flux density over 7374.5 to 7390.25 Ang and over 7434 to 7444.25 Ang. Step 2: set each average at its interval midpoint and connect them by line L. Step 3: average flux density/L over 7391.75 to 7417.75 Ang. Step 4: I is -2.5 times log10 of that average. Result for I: 0.01 mag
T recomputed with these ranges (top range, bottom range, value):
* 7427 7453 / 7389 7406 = 1.03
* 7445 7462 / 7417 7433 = 1.01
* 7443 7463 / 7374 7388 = 1.02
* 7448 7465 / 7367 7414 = 1.03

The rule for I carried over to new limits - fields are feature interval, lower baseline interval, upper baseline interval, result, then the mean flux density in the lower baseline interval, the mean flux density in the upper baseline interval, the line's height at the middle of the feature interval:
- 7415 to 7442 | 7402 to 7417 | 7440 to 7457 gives -0.004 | 142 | 145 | 144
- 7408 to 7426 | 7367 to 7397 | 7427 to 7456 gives 0.004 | 141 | 145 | 143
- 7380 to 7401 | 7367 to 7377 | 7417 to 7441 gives 0.001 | 140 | 144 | 142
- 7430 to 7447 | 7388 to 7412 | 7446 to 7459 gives -0.005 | 141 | 145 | 144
